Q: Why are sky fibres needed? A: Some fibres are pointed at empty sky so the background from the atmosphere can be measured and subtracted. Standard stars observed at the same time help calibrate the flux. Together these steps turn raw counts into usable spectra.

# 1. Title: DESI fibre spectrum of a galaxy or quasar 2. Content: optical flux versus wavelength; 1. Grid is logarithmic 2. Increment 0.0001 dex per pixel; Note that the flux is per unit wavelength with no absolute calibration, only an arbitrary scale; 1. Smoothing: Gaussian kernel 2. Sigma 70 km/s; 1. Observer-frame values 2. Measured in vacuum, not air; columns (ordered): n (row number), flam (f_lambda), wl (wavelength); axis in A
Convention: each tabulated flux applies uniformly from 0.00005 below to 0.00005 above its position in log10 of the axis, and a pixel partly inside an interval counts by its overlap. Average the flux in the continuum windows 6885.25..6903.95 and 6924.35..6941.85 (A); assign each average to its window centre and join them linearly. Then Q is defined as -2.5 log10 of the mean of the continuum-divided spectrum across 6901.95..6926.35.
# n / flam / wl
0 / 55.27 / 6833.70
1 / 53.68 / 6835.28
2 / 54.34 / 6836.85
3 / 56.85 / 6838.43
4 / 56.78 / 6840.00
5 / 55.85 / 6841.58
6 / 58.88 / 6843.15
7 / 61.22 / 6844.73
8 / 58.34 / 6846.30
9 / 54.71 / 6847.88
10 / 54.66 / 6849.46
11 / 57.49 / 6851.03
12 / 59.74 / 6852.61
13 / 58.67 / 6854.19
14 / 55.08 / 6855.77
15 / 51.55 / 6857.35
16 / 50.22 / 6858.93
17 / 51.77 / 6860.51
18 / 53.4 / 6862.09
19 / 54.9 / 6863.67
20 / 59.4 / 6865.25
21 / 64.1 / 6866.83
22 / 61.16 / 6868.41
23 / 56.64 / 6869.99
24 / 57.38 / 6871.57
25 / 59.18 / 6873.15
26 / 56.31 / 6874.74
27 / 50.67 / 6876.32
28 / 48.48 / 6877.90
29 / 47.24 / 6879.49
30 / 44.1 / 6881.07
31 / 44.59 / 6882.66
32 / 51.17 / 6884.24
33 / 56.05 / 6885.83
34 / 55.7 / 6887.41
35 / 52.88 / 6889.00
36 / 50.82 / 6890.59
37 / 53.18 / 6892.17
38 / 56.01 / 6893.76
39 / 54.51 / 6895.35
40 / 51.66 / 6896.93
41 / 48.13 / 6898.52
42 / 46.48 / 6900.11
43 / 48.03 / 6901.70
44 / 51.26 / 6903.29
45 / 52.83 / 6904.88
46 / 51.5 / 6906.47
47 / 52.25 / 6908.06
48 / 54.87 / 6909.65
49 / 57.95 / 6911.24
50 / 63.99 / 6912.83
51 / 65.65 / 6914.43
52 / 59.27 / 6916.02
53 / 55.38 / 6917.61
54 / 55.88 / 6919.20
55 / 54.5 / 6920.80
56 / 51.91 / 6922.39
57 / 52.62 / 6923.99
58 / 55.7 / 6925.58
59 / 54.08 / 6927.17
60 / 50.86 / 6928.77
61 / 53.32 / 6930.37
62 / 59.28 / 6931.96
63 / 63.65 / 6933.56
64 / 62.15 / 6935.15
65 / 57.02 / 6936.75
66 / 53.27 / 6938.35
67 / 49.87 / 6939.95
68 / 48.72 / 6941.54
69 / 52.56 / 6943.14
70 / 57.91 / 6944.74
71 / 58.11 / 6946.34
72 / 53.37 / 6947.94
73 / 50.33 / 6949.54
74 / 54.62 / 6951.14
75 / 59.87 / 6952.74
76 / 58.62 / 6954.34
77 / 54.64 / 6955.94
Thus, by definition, -0.04 mag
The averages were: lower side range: 52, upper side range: 55.4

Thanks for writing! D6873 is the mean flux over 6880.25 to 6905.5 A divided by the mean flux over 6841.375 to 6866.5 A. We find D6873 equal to 0.91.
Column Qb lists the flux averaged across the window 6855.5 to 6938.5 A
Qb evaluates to 54.3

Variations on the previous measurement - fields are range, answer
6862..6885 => 53.9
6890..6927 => 54.1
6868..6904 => 52.2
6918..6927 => 54.2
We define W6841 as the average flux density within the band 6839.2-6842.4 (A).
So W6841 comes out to 56.4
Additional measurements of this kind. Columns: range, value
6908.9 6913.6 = 59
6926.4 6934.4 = 56.3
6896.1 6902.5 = 48.6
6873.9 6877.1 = 53.5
